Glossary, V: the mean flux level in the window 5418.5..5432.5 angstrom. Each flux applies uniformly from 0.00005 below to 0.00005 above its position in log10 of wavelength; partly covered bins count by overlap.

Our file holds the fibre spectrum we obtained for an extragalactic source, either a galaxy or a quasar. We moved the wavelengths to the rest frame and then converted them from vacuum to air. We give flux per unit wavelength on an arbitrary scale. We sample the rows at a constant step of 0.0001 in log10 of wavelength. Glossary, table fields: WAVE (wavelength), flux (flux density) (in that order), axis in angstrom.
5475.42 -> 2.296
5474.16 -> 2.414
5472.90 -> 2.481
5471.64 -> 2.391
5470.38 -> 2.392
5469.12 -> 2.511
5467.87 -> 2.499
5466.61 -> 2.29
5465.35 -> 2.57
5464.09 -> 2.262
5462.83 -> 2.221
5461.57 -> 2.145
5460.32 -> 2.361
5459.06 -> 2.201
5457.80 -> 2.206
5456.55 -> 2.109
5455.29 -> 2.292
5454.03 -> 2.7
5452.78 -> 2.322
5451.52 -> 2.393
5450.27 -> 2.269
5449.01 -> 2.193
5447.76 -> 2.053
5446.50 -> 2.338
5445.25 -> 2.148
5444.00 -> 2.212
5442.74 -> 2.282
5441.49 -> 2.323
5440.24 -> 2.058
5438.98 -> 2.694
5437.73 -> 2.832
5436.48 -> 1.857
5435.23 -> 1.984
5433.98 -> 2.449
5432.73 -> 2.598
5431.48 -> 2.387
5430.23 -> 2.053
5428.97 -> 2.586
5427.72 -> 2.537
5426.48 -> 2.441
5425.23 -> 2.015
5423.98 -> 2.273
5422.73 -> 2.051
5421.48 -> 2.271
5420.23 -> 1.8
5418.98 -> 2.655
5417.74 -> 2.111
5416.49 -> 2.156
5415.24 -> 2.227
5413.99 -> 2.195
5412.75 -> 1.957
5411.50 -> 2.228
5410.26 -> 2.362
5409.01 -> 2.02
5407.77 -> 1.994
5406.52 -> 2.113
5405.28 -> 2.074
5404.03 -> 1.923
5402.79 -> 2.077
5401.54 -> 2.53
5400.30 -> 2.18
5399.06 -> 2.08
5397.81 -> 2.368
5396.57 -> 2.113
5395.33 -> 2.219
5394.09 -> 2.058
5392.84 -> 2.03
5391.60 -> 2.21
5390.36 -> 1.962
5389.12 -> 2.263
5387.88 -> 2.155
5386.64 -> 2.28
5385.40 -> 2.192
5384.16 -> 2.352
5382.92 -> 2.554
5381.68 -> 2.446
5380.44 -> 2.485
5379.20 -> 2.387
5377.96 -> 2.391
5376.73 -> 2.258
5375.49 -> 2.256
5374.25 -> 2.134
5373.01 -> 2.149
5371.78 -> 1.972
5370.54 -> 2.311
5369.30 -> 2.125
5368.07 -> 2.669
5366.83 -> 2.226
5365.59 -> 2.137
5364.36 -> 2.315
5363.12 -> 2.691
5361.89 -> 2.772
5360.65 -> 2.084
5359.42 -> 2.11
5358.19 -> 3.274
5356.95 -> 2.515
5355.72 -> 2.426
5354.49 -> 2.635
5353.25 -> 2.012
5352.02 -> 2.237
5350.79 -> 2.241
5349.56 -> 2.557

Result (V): 2.28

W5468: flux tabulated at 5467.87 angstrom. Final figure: 2.499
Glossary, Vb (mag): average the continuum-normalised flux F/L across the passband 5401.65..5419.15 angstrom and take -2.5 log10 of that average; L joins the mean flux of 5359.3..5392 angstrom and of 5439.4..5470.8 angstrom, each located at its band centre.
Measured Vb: 0.07 mag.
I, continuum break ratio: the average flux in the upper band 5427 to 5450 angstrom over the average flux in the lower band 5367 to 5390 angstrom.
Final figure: 1.01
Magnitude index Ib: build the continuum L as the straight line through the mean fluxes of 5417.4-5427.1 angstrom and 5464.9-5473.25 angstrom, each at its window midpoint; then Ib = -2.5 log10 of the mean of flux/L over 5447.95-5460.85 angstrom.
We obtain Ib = 0.03 mag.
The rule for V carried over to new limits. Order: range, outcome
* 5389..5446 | 2.22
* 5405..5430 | 2.2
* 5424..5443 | 2.34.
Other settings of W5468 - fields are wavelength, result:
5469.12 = 2.511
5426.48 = 2.441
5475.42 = 2.296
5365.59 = 2.137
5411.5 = 2.228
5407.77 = 1.994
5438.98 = 2.694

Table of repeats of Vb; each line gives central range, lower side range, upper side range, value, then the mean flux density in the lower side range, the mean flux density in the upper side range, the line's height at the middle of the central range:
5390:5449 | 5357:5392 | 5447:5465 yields 0.04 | 2.33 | 2.27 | 2.3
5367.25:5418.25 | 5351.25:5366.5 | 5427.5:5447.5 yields 0.08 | 2.43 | 2.32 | 2.38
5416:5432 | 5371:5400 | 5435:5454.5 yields 0.01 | 2.23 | 2.29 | 2.27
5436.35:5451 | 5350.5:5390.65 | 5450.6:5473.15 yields 0.03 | 2.34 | 2.35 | 2.35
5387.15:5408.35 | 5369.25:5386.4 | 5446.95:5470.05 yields 0.08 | 2.29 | 2.31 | 2.3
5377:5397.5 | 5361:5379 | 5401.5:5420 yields -0.01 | 2.31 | 2.16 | 2.25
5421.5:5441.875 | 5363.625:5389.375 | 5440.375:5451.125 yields -0.04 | 2.29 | 2.22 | 2.24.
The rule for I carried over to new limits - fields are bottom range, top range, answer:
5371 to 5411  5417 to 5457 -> 1.04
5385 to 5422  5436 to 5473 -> 1.07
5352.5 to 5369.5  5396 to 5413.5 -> 0.88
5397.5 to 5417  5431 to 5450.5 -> 1.07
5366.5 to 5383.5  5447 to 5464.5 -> 0.98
